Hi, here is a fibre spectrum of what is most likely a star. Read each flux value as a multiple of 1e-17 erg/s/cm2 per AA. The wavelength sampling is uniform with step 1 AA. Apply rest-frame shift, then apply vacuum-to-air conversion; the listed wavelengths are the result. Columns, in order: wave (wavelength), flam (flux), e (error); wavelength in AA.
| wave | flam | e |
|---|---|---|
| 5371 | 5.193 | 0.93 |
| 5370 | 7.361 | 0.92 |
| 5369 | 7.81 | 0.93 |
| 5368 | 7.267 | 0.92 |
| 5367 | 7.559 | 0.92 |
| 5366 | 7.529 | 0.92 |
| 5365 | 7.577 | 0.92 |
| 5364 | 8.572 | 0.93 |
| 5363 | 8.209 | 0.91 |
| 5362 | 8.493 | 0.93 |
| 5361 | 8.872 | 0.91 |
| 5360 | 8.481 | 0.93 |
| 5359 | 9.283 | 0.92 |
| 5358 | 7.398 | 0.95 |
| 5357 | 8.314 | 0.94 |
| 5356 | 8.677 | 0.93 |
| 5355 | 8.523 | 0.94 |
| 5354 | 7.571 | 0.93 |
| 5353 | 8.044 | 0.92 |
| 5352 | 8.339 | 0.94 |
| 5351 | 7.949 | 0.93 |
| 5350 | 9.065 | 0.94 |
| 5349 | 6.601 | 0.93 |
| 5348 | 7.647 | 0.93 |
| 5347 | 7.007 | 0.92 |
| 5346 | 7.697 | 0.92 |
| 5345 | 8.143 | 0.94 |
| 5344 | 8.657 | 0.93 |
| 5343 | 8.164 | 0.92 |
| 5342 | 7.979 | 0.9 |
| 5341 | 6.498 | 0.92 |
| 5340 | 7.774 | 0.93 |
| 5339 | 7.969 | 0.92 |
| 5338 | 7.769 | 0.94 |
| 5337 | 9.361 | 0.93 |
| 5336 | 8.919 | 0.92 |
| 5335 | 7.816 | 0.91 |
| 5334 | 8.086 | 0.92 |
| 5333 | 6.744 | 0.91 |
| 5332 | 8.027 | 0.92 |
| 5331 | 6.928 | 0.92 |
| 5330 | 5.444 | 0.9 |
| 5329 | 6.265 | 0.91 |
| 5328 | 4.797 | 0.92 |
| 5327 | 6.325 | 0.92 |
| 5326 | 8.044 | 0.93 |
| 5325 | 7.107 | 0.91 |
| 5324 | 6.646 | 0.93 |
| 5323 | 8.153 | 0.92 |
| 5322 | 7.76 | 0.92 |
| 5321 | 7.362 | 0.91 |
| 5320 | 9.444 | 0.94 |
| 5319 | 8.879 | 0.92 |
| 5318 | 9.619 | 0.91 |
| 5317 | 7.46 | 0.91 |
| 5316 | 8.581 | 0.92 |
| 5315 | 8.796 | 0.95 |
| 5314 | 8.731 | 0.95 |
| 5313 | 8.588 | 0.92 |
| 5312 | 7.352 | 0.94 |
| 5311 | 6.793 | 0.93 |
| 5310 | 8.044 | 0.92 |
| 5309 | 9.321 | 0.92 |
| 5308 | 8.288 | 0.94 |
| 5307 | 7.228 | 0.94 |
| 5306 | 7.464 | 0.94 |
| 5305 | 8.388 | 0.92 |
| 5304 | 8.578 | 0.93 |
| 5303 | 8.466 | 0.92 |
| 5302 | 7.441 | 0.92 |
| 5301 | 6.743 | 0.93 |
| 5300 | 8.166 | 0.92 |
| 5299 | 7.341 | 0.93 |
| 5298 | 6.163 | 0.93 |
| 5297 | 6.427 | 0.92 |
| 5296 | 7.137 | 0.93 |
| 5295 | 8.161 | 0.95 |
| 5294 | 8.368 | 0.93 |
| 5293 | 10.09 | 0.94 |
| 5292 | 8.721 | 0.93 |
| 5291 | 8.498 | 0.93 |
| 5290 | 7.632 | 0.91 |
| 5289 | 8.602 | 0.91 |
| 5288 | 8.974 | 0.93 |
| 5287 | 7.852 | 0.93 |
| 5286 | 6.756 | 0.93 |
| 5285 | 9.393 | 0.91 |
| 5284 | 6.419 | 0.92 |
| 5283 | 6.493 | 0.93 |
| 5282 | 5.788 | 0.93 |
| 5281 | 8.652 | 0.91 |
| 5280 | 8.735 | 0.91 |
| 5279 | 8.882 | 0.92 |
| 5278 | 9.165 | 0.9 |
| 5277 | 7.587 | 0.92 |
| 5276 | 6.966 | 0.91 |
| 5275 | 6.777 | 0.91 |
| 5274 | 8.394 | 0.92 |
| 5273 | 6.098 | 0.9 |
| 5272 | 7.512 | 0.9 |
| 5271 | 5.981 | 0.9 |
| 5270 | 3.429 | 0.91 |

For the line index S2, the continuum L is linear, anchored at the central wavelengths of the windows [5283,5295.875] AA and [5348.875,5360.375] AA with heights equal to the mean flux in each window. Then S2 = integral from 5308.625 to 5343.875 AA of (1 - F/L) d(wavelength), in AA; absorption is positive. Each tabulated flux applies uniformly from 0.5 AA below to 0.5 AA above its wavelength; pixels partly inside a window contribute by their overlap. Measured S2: 1.9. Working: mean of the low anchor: 8.19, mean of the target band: 7.76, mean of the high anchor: 8.24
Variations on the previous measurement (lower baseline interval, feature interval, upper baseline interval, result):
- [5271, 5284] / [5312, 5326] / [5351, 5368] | -0.66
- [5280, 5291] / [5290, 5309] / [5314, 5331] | -0.57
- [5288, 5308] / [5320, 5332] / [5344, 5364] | 1.59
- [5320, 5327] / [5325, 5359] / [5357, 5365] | 1.36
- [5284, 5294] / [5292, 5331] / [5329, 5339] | 1.32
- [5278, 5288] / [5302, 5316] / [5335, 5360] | -0.42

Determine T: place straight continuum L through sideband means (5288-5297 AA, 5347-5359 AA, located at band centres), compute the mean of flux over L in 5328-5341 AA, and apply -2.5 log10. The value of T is 0.09 mag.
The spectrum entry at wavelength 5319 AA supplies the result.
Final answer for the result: 8.879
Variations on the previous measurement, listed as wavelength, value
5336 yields 8.919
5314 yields 8.731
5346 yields 7.697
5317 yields 7.46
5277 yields 7.587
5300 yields 8.166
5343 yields 8.164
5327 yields 6.325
